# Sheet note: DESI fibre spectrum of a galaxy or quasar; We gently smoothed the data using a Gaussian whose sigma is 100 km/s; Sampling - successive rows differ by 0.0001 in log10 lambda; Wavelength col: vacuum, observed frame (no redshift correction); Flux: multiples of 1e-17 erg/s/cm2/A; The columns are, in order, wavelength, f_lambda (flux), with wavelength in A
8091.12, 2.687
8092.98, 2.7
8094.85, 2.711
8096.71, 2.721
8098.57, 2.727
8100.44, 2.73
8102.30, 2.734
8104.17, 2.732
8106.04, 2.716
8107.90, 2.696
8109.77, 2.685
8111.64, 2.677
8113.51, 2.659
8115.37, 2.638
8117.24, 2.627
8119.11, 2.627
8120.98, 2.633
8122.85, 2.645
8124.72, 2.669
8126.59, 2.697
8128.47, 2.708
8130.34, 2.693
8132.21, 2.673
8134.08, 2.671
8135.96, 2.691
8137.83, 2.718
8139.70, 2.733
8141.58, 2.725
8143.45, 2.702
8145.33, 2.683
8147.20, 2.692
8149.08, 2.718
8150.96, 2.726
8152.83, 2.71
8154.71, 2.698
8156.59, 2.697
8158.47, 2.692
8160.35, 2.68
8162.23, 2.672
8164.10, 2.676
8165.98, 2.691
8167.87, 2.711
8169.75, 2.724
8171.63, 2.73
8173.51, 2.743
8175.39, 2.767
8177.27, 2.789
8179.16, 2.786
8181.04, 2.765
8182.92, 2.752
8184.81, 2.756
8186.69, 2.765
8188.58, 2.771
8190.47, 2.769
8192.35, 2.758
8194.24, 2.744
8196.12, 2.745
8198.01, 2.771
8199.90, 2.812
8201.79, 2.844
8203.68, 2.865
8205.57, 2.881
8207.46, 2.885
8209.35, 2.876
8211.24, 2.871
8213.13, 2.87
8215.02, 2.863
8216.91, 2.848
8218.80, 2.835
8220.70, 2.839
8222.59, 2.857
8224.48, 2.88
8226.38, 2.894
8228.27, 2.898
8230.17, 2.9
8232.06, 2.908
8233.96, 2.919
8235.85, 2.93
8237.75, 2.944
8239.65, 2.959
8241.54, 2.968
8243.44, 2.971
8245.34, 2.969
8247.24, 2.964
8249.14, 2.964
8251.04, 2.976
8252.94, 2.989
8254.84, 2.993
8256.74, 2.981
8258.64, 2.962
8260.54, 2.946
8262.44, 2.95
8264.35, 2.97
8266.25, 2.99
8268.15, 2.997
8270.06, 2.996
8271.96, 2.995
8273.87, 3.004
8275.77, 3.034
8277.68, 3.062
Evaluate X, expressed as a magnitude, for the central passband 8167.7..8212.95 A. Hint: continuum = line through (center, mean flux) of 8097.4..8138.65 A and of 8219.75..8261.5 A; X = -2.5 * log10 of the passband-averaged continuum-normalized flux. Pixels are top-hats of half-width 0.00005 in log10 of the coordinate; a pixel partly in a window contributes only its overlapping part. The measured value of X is 0.02 mag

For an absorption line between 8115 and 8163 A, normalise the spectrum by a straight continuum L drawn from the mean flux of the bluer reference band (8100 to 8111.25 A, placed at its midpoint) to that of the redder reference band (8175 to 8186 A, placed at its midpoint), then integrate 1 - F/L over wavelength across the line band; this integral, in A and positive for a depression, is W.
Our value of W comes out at 0.9 A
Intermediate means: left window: 2.71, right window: 2.77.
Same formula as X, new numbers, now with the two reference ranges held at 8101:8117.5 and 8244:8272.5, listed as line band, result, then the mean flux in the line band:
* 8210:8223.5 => 0.02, 2.86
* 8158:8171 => 0.04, 2.69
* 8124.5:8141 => 0.02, 2.7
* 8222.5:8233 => 0.01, 2.89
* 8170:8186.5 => 0.02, 2.76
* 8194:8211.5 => 0.01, 2.83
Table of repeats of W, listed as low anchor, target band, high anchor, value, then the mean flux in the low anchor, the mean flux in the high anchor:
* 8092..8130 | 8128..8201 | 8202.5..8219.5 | 1.5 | 2.69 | 2.87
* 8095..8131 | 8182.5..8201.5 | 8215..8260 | 0.5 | 2.69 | 2.93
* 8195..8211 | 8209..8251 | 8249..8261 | 0.0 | 2.84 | 2.98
